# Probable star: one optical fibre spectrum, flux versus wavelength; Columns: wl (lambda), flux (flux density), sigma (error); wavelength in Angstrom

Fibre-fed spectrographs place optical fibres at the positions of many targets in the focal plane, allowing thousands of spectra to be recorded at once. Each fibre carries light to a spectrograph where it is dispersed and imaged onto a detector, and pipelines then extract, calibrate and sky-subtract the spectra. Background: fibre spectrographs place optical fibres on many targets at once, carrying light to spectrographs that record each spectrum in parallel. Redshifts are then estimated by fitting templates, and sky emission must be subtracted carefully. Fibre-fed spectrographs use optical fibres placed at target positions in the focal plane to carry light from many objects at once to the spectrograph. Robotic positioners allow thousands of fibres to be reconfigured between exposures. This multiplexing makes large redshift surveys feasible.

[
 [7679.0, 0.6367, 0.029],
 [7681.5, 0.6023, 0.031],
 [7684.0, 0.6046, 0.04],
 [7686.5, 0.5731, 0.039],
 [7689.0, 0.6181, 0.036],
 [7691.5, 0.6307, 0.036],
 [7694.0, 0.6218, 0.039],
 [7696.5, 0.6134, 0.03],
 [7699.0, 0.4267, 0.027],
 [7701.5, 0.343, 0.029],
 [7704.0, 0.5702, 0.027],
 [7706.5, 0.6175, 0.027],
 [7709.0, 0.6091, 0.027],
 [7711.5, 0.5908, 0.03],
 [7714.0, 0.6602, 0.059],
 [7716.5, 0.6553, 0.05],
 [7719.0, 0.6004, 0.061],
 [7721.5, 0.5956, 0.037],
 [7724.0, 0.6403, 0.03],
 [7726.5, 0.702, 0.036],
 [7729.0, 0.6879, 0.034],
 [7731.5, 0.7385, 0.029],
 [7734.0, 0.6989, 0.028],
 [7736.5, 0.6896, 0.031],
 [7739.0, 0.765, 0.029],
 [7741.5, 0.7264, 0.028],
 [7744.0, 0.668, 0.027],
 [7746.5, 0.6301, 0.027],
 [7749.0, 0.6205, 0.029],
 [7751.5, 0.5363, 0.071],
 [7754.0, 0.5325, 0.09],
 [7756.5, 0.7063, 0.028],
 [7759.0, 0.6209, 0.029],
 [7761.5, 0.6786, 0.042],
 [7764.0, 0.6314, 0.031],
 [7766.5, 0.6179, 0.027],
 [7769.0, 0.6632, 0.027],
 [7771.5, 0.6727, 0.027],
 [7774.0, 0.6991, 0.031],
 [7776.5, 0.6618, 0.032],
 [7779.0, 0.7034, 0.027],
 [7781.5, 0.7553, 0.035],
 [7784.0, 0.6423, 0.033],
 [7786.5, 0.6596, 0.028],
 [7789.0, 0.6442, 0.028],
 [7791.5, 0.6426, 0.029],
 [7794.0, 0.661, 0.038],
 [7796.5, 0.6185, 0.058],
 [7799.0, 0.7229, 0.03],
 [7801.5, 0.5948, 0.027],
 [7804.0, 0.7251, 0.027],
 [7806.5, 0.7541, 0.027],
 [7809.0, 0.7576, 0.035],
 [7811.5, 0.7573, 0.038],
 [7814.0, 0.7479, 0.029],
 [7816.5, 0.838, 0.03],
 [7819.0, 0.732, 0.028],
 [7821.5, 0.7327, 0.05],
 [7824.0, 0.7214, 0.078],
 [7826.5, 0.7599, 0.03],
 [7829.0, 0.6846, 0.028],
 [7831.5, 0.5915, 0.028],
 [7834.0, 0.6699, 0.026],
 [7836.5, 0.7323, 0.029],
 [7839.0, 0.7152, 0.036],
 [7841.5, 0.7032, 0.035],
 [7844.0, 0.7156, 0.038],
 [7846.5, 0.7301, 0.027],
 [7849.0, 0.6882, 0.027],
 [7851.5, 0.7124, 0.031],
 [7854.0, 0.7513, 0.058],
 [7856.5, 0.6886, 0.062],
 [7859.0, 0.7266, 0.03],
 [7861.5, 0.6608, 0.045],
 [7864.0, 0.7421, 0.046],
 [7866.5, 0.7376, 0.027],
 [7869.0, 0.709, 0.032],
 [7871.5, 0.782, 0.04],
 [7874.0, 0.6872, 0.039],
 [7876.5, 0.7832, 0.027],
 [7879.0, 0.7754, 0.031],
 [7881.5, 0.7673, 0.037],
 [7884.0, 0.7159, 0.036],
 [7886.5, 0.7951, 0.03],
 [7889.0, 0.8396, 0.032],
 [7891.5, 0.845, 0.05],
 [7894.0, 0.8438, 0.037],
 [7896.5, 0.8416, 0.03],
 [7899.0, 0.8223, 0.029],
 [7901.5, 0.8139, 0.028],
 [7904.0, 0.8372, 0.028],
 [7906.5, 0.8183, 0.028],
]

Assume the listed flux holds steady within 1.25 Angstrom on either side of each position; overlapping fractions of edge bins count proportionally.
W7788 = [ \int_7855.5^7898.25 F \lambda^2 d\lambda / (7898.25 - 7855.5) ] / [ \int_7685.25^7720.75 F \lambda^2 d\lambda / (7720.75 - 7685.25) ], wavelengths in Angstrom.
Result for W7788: 1.4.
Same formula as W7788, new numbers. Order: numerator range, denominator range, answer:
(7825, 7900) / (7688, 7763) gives 1.22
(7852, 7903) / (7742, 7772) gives 1.25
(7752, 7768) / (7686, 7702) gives 1.15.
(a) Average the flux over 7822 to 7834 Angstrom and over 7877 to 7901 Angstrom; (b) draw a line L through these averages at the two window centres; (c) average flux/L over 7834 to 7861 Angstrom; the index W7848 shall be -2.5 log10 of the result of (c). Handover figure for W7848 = 0.02 mag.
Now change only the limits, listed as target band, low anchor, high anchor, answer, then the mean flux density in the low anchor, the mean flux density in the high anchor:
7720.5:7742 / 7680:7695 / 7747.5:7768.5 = -0.130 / 0.609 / 0.62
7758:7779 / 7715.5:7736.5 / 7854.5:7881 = 0.043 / 0.666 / 0.731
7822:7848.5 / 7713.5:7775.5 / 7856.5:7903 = 0.045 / 0.657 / 0.77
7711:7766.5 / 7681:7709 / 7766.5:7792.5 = -0.057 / 0.567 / 0.672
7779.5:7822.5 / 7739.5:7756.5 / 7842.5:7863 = -0.053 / 0.632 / 0.71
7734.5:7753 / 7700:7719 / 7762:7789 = -0.063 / 0.577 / 0.67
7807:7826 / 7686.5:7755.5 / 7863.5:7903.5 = -0.058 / 0.621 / 0.783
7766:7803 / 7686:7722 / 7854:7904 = 0.003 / 0.582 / 0.769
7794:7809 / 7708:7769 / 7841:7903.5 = 0.021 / 0.651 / 0.757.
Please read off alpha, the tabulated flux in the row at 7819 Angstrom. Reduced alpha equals 0.732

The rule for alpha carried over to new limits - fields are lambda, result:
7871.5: 0.782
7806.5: 0.7541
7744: 0.668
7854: 0.7513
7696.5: 0.6134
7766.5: 0.6179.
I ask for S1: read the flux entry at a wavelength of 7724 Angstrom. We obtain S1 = 0.6403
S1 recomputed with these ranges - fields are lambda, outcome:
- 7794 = 0.661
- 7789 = 0.6442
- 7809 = 0.7576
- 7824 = 0.7214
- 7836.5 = 0.7323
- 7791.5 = 0.6426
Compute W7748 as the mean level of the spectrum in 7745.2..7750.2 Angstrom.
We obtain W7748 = 0.626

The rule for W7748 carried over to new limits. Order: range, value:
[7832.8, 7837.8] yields 0.702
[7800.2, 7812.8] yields 0.718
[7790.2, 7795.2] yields 0.652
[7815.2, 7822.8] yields 0.767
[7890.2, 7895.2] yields 0.844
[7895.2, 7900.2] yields 0.832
